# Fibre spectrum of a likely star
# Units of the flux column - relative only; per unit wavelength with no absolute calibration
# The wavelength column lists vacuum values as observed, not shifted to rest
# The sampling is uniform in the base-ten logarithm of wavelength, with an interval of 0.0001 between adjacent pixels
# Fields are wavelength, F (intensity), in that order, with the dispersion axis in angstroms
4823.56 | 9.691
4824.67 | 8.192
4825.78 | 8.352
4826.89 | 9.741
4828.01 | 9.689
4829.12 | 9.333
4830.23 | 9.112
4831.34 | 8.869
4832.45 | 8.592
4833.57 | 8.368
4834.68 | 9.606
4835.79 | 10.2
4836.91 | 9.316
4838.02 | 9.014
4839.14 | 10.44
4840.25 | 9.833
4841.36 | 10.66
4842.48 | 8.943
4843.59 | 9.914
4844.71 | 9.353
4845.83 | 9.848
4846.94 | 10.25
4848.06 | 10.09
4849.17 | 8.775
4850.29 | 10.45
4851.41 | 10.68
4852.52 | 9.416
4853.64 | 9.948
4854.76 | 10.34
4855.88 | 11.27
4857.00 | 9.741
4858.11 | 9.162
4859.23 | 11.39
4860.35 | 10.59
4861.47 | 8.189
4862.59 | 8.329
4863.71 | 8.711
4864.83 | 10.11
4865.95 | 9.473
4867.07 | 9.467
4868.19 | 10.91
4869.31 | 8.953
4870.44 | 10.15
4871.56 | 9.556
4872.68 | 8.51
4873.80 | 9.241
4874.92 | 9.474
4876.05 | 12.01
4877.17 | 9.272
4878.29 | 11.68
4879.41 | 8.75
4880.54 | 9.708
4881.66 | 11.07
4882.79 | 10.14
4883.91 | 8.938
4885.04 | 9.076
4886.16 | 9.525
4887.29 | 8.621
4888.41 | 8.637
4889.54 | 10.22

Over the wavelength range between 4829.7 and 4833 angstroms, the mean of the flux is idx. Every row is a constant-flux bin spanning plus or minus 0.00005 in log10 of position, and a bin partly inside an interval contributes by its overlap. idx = 8.87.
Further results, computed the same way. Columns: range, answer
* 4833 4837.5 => 9.36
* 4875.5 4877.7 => 10.7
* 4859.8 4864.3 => 8.96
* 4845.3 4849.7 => 9.77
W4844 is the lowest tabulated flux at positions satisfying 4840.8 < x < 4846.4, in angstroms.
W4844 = 8.943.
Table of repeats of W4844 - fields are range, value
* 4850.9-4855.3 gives 9.416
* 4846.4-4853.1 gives 8.775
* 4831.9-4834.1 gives 8.368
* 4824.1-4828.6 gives 8.192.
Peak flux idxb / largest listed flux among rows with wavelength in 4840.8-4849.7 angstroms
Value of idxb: 10.66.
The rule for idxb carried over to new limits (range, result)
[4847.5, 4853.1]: 10.68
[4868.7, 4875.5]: 10.15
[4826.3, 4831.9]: 9.741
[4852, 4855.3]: 10.34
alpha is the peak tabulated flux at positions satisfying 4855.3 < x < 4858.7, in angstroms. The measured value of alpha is 11.27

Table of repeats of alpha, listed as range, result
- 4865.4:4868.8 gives 10.91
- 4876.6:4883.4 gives 11.68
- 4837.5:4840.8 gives 10.44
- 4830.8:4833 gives 8.869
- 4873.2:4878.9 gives 12.01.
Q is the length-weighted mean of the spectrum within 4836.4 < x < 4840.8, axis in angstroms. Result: 9.66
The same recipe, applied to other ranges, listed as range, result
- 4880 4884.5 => 9.95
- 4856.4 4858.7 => 9.53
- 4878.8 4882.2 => 9.87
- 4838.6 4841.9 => 10.3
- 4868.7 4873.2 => 9.31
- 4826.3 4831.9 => 9.34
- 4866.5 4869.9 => 9.76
